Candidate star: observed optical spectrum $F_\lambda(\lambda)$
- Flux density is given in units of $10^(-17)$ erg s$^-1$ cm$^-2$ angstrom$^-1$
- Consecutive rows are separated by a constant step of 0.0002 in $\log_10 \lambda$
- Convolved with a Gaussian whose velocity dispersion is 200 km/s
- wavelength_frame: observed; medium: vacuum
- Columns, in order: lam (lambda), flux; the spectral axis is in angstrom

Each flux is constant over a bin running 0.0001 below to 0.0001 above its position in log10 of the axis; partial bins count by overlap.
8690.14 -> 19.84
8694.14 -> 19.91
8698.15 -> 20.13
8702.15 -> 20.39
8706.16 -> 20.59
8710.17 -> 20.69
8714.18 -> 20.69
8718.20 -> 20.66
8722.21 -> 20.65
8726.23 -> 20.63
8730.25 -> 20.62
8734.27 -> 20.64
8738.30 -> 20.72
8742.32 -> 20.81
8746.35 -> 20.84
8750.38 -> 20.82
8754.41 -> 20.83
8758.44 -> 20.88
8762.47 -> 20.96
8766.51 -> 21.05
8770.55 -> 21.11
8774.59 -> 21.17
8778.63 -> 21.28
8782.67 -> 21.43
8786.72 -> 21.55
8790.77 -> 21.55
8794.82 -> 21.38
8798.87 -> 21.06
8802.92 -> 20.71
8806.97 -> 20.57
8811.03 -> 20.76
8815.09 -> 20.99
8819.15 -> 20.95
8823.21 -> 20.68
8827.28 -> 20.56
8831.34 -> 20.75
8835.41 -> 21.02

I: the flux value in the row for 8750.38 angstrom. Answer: 20.82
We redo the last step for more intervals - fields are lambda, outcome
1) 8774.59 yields 21.17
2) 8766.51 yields 21.05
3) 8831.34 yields 20.75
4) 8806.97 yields 20.57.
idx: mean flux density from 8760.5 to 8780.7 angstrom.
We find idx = 21.1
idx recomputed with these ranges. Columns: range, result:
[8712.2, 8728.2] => 20.7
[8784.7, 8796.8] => 21.5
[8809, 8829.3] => 20.8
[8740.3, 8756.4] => 20.8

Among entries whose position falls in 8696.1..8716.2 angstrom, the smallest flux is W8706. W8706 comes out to 20.13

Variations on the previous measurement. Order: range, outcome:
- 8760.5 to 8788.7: 20.96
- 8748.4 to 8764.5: 20.82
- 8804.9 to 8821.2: 20.57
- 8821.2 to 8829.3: 20.56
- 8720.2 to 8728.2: 20.63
